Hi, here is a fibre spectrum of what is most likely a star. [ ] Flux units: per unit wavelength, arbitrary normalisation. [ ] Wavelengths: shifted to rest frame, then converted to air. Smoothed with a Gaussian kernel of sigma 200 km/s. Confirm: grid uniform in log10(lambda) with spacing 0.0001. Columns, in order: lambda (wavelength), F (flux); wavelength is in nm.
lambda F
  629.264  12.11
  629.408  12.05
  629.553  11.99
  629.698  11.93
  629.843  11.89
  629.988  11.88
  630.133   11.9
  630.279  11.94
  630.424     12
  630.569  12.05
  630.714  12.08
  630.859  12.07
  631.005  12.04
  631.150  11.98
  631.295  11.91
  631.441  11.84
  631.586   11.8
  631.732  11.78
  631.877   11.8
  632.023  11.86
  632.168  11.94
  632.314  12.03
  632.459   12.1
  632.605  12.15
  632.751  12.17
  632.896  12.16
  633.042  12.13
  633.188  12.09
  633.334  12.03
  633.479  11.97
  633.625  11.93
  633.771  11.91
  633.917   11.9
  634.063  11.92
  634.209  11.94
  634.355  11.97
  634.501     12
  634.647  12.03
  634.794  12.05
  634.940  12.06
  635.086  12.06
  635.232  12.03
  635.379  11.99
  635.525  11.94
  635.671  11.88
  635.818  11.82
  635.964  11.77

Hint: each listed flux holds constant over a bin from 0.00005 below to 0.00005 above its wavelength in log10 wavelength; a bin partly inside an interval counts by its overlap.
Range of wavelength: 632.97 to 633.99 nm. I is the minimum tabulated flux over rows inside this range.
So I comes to 11.9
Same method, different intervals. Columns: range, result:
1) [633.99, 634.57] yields 11.92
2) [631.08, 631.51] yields 11.84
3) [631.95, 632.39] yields 11.86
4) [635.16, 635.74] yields 11.88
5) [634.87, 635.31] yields 12.03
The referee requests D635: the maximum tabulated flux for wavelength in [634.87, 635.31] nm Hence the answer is 12.06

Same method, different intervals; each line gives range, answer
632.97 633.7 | 12.13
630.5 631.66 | 12.08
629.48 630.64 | 12.05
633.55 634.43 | 11.97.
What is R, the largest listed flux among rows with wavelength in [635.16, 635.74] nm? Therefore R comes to 12.03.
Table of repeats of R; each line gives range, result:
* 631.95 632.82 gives 12.17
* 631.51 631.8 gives 11.8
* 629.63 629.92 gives 11.93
